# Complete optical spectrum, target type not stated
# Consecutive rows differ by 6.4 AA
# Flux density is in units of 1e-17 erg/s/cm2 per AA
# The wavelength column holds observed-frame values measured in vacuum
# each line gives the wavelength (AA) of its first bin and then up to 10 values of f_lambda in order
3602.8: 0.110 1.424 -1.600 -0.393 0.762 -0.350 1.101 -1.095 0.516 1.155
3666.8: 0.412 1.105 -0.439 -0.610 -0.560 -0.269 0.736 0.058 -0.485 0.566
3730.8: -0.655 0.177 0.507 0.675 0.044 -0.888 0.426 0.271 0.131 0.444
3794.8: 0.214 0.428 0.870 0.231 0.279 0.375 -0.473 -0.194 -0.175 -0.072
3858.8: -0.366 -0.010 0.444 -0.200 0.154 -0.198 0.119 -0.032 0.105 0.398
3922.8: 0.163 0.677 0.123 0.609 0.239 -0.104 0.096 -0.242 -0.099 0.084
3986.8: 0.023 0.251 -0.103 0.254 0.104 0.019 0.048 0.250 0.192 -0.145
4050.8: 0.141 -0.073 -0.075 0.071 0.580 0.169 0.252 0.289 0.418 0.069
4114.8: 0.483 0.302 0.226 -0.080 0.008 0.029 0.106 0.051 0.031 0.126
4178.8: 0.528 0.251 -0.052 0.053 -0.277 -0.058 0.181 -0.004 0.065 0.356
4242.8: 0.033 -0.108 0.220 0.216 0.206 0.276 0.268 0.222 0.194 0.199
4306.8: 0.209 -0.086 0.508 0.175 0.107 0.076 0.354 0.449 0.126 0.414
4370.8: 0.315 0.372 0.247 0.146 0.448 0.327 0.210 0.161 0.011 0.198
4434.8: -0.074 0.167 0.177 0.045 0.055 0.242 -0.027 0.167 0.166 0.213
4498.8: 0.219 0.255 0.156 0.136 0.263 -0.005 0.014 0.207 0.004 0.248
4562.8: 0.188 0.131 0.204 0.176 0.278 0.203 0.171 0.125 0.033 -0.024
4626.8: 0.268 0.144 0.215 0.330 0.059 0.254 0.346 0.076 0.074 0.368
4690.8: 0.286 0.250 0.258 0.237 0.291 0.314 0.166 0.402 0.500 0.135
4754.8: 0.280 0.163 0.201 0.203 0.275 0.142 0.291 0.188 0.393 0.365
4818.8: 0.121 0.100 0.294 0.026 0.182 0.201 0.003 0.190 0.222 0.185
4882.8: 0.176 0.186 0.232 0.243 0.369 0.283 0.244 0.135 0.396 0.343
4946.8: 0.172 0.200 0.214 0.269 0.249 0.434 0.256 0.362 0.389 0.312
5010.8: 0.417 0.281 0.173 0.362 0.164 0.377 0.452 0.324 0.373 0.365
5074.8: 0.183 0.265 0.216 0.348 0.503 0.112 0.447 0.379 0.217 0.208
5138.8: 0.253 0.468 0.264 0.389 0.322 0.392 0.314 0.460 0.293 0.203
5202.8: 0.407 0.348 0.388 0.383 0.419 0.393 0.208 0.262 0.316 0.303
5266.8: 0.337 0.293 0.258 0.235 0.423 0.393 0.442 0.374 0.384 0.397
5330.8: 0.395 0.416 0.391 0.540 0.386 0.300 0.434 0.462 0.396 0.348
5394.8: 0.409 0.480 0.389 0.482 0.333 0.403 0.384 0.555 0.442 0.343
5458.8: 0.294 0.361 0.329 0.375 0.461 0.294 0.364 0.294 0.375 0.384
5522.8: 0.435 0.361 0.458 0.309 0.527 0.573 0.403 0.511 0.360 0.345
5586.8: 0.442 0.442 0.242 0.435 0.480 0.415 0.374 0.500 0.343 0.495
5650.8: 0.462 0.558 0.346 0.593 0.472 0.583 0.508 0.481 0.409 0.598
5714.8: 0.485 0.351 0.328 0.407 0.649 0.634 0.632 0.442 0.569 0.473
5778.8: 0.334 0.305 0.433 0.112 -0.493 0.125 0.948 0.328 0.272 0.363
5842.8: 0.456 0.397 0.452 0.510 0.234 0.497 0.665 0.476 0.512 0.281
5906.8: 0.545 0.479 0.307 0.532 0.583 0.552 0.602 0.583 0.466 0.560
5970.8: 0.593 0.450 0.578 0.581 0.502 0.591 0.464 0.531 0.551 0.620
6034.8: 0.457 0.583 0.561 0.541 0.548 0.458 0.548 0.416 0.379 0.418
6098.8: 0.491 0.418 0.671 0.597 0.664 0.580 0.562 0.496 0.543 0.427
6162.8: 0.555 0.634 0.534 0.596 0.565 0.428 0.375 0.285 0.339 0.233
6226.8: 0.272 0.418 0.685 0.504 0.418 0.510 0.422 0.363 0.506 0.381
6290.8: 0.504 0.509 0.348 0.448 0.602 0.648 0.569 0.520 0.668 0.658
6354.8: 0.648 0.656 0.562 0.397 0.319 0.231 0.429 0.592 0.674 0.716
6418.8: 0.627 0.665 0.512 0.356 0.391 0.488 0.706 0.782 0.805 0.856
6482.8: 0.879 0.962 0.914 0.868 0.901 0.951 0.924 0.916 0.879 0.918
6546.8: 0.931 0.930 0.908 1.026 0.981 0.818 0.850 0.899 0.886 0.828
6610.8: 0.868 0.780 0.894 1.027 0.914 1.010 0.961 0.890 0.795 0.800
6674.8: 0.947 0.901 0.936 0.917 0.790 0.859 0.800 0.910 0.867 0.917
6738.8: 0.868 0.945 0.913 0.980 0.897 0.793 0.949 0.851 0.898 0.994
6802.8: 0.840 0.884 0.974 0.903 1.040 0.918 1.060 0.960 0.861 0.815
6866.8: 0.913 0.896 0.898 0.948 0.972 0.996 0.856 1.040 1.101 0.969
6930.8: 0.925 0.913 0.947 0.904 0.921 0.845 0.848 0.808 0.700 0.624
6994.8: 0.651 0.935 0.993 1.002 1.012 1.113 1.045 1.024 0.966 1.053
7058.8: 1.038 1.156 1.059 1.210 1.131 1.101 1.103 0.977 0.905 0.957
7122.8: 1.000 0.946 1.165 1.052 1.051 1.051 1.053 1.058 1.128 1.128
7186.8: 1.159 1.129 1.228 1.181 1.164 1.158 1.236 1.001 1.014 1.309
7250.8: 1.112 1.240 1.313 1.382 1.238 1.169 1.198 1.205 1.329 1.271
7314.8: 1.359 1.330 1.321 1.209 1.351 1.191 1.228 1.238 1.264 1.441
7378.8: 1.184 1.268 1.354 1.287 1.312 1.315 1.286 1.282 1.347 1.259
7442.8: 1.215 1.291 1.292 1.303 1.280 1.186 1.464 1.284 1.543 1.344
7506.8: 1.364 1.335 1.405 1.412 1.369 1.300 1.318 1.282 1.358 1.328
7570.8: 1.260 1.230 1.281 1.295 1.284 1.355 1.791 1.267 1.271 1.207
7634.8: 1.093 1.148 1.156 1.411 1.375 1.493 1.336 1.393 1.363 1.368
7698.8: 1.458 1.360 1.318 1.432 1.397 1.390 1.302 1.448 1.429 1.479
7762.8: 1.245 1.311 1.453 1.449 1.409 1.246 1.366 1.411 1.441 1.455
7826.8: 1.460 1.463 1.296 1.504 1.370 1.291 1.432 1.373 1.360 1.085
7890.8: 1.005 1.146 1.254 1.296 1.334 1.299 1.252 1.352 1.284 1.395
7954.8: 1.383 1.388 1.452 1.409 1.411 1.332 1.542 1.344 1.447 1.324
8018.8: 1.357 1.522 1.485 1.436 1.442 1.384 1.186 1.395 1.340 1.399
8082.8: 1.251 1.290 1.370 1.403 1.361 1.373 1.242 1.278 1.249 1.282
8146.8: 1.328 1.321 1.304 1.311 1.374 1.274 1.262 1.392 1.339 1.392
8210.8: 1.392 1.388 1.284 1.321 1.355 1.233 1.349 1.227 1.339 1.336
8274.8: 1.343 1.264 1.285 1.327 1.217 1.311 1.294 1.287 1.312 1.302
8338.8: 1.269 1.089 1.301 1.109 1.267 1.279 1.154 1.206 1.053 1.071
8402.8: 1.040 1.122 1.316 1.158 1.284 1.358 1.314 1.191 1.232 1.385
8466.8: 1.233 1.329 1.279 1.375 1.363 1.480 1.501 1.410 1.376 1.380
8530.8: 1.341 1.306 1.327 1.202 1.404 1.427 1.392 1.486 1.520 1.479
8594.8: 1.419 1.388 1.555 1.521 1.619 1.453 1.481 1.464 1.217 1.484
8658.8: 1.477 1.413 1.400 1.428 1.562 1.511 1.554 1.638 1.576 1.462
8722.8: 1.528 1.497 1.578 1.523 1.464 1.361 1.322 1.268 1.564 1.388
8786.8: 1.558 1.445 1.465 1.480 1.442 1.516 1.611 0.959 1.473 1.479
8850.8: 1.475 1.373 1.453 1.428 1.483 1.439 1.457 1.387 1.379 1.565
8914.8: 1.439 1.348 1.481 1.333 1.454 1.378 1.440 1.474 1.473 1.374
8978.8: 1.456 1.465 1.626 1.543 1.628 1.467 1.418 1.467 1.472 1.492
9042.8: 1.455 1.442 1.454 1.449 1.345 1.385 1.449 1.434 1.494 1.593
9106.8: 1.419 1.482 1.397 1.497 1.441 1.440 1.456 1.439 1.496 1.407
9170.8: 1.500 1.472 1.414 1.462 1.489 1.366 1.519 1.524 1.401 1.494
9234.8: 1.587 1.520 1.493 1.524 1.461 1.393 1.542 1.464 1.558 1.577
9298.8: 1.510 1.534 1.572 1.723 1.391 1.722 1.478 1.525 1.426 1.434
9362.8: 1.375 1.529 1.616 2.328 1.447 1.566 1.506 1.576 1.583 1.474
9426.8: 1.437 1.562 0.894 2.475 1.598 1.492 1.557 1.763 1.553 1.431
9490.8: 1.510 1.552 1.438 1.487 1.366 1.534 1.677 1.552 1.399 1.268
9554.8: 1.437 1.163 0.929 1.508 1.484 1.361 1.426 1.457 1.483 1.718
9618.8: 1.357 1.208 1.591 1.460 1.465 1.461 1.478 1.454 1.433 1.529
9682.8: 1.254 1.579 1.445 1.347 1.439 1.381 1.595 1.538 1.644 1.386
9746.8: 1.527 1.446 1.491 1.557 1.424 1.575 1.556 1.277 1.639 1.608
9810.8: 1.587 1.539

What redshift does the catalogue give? 0.62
